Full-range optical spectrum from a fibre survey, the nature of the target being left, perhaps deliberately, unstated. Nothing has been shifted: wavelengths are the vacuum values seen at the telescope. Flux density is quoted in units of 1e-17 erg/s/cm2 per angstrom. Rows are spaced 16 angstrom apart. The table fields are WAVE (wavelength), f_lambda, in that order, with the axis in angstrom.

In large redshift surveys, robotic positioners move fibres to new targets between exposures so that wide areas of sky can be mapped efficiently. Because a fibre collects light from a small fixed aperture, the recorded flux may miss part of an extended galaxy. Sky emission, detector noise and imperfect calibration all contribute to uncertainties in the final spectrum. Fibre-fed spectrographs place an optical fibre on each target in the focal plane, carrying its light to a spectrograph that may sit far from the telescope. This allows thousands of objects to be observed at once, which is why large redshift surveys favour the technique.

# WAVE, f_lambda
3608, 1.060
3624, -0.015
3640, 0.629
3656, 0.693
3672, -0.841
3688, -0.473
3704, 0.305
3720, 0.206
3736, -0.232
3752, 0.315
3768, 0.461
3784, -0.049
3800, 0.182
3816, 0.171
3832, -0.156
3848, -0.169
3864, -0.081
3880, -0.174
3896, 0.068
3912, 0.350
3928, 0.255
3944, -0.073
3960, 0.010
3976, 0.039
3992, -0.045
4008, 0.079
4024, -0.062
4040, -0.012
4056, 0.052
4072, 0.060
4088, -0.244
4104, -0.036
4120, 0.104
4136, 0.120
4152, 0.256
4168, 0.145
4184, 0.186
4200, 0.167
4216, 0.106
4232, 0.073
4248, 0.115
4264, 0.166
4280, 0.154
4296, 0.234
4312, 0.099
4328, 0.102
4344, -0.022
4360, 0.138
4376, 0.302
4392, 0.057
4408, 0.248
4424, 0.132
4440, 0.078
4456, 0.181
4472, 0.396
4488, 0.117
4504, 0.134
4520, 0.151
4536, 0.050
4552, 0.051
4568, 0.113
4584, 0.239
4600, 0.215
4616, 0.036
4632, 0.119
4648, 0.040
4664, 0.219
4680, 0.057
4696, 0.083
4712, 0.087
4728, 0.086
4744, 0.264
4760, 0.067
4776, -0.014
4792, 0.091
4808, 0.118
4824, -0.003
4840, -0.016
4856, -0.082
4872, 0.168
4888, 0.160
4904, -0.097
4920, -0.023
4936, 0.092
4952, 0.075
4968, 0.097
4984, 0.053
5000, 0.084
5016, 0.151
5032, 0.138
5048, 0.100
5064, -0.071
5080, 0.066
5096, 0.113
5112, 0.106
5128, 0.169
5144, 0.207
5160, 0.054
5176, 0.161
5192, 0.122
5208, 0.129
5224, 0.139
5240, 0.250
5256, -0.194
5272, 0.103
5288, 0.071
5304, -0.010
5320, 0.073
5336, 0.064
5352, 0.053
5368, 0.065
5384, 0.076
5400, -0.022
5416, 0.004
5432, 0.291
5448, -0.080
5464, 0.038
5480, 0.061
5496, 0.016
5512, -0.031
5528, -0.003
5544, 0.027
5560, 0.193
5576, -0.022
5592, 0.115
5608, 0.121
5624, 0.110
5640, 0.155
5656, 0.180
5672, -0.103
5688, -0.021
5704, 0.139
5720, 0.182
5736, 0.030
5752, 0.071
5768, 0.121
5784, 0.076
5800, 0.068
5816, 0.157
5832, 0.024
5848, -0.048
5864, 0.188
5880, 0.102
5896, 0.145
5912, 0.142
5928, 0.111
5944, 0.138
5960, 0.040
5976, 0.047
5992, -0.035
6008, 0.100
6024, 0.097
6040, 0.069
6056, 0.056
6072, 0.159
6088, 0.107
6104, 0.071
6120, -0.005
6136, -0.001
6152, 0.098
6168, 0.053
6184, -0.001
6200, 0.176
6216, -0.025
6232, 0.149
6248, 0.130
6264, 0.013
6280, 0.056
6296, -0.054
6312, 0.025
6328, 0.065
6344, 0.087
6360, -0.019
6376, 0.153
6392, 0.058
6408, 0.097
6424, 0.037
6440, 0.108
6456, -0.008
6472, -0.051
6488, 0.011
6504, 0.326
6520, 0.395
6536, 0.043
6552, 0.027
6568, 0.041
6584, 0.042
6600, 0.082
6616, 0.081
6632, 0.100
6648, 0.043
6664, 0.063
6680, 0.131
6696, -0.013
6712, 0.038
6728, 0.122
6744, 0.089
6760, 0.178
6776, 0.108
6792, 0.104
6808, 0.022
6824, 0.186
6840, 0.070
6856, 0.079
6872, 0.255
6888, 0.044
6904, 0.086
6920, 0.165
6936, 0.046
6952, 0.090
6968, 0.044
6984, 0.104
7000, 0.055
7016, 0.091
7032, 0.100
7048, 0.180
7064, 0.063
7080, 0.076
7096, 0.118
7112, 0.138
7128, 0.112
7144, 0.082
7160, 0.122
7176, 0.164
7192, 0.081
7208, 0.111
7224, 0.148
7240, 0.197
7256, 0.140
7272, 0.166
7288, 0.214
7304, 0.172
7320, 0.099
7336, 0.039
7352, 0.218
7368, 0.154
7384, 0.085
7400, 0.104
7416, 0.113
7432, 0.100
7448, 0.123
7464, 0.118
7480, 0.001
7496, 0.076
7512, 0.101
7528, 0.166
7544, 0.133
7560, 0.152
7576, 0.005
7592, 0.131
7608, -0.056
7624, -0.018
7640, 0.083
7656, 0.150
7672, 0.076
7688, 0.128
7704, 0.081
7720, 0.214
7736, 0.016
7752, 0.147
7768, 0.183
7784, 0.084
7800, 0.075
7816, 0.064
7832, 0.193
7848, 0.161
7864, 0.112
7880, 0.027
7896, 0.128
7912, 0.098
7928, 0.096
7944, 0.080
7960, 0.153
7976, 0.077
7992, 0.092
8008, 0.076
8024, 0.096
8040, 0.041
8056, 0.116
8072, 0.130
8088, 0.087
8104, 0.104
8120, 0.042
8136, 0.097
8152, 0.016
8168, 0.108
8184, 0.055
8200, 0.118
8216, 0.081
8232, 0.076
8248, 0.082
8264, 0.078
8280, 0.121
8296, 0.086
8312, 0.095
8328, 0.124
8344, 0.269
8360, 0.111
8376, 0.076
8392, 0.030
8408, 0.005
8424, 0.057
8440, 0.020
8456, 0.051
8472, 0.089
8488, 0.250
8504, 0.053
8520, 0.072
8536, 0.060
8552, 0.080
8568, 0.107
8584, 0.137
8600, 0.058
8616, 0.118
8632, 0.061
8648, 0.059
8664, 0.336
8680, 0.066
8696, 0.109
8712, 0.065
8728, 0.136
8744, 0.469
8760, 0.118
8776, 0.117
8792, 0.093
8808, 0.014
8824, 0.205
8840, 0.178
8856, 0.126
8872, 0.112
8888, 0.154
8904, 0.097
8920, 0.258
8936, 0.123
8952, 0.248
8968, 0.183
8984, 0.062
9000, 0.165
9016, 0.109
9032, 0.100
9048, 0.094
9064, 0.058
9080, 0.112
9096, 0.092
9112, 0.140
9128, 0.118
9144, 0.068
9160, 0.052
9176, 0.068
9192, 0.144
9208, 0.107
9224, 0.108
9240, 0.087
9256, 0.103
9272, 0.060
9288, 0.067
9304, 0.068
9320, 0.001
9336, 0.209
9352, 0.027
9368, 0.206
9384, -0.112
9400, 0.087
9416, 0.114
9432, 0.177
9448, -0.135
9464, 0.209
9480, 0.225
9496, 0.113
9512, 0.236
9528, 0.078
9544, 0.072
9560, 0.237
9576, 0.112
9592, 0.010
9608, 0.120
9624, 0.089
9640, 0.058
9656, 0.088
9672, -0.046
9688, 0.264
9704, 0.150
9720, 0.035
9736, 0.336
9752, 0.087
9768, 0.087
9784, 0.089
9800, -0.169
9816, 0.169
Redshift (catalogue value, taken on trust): 0.75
